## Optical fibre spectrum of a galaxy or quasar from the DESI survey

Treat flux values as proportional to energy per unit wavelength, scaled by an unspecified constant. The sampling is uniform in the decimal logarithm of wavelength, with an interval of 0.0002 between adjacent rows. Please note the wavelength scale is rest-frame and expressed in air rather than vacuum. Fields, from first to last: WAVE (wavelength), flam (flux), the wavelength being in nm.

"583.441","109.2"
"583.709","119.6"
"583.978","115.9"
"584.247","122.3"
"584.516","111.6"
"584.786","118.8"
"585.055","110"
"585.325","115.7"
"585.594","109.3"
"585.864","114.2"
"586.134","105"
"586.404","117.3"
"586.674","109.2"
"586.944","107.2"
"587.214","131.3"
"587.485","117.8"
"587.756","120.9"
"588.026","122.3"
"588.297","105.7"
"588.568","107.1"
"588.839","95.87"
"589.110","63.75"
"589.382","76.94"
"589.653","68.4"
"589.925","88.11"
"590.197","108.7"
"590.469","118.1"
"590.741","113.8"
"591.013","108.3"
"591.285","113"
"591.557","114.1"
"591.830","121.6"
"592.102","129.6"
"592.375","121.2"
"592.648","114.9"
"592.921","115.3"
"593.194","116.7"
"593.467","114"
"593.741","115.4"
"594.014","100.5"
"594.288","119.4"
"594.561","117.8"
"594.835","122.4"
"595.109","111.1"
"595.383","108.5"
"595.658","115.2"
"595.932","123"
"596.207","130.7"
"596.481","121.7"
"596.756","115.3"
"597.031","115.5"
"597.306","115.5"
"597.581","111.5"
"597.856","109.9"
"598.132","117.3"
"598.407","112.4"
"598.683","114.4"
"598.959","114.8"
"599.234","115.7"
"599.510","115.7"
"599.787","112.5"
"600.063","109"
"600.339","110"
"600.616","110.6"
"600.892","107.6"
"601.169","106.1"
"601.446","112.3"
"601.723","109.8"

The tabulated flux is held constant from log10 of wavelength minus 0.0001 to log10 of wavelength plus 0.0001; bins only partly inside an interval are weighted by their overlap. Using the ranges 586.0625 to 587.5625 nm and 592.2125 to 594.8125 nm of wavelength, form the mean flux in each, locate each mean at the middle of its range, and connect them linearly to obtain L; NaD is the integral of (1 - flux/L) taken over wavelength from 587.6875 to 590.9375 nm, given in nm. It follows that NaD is 0.46 nm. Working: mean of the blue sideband 115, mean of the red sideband 115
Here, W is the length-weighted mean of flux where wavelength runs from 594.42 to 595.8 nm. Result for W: 115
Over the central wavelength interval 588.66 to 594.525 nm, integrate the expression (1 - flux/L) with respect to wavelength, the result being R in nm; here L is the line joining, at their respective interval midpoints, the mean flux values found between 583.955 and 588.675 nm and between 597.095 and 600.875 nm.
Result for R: 0.36 nm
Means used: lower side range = 115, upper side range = 113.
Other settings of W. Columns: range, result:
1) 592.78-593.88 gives 115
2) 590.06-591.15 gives 112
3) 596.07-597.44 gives 120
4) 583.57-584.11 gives 118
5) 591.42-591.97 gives 118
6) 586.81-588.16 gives 120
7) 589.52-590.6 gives 95.7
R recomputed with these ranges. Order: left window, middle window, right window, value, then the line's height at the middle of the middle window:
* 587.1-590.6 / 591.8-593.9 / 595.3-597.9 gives -0.17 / 110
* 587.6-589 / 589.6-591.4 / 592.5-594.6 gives 0.12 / 112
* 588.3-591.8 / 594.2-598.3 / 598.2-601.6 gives -0.38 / 107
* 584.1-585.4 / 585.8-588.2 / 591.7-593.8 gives 0.01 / 116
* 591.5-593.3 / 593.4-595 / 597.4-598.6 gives 0.03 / 117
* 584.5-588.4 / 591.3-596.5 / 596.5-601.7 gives -0.18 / 113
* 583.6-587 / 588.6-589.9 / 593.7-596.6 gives 0.40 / 115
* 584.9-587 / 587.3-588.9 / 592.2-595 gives -0.01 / 113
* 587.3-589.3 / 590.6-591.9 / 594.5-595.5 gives -0.06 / 109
